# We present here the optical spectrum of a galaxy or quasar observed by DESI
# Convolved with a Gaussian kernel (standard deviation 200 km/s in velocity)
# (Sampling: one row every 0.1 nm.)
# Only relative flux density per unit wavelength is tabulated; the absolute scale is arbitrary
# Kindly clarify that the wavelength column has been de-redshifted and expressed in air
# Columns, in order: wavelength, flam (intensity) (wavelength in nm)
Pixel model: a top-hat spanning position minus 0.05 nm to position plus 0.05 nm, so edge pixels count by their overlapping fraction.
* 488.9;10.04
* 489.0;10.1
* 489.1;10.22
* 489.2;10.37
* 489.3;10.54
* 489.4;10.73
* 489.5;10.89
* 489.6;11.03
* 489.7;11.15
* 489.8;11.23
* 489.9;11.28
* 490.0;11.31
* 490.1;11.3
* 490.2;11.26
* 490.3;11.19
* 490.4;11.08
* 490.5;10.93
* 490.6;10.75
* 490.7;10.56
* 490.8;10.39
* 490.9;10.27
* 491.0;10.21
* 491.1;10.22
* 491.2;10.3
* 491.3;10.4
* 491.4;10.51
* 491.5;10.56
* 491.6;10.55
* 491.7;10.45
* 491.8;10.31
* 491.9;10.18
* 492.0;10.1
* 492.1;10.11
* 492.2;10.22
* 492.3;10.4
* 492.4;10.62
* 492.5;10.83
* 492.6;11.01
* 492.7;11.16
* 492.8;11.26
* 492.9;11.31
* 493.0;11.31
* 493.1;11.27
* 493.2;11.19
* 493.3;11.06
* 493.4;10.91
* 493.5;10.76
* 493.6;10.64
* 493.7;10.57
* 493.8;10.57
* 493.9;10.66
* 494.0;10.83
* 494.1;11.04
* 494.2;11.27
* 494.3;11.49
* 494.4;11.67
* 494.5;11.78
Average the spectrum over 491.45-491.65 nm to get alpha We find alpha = 10.6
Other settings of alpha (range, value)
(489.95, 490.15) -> 11.3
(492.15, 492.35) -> 10.3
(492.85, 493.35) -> 11.2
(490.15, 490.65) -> 11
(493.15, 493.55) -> 11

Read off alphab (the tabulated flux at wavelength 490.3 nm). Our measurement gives 11.19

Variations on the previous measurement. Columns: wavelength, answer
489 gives 10.1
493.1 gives 11.27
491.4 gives 10.51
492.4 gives 10.62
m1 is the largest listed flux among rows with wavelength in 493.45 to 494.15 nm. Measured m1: 11.04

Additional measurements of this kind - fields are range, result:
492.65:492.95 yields 11.31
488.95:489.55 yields 10.89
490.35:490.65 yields 11.08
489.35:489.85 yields 11.23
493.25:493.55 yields 11.06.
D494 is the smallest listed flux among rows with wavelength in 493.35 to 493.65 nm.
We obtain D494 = 10.64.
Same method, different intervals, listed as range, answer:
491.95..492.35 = 10.1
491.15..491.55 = 10.3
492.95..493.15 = 11.27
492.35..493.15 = 10.62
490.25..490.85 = 10.39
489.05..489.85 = 10.22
